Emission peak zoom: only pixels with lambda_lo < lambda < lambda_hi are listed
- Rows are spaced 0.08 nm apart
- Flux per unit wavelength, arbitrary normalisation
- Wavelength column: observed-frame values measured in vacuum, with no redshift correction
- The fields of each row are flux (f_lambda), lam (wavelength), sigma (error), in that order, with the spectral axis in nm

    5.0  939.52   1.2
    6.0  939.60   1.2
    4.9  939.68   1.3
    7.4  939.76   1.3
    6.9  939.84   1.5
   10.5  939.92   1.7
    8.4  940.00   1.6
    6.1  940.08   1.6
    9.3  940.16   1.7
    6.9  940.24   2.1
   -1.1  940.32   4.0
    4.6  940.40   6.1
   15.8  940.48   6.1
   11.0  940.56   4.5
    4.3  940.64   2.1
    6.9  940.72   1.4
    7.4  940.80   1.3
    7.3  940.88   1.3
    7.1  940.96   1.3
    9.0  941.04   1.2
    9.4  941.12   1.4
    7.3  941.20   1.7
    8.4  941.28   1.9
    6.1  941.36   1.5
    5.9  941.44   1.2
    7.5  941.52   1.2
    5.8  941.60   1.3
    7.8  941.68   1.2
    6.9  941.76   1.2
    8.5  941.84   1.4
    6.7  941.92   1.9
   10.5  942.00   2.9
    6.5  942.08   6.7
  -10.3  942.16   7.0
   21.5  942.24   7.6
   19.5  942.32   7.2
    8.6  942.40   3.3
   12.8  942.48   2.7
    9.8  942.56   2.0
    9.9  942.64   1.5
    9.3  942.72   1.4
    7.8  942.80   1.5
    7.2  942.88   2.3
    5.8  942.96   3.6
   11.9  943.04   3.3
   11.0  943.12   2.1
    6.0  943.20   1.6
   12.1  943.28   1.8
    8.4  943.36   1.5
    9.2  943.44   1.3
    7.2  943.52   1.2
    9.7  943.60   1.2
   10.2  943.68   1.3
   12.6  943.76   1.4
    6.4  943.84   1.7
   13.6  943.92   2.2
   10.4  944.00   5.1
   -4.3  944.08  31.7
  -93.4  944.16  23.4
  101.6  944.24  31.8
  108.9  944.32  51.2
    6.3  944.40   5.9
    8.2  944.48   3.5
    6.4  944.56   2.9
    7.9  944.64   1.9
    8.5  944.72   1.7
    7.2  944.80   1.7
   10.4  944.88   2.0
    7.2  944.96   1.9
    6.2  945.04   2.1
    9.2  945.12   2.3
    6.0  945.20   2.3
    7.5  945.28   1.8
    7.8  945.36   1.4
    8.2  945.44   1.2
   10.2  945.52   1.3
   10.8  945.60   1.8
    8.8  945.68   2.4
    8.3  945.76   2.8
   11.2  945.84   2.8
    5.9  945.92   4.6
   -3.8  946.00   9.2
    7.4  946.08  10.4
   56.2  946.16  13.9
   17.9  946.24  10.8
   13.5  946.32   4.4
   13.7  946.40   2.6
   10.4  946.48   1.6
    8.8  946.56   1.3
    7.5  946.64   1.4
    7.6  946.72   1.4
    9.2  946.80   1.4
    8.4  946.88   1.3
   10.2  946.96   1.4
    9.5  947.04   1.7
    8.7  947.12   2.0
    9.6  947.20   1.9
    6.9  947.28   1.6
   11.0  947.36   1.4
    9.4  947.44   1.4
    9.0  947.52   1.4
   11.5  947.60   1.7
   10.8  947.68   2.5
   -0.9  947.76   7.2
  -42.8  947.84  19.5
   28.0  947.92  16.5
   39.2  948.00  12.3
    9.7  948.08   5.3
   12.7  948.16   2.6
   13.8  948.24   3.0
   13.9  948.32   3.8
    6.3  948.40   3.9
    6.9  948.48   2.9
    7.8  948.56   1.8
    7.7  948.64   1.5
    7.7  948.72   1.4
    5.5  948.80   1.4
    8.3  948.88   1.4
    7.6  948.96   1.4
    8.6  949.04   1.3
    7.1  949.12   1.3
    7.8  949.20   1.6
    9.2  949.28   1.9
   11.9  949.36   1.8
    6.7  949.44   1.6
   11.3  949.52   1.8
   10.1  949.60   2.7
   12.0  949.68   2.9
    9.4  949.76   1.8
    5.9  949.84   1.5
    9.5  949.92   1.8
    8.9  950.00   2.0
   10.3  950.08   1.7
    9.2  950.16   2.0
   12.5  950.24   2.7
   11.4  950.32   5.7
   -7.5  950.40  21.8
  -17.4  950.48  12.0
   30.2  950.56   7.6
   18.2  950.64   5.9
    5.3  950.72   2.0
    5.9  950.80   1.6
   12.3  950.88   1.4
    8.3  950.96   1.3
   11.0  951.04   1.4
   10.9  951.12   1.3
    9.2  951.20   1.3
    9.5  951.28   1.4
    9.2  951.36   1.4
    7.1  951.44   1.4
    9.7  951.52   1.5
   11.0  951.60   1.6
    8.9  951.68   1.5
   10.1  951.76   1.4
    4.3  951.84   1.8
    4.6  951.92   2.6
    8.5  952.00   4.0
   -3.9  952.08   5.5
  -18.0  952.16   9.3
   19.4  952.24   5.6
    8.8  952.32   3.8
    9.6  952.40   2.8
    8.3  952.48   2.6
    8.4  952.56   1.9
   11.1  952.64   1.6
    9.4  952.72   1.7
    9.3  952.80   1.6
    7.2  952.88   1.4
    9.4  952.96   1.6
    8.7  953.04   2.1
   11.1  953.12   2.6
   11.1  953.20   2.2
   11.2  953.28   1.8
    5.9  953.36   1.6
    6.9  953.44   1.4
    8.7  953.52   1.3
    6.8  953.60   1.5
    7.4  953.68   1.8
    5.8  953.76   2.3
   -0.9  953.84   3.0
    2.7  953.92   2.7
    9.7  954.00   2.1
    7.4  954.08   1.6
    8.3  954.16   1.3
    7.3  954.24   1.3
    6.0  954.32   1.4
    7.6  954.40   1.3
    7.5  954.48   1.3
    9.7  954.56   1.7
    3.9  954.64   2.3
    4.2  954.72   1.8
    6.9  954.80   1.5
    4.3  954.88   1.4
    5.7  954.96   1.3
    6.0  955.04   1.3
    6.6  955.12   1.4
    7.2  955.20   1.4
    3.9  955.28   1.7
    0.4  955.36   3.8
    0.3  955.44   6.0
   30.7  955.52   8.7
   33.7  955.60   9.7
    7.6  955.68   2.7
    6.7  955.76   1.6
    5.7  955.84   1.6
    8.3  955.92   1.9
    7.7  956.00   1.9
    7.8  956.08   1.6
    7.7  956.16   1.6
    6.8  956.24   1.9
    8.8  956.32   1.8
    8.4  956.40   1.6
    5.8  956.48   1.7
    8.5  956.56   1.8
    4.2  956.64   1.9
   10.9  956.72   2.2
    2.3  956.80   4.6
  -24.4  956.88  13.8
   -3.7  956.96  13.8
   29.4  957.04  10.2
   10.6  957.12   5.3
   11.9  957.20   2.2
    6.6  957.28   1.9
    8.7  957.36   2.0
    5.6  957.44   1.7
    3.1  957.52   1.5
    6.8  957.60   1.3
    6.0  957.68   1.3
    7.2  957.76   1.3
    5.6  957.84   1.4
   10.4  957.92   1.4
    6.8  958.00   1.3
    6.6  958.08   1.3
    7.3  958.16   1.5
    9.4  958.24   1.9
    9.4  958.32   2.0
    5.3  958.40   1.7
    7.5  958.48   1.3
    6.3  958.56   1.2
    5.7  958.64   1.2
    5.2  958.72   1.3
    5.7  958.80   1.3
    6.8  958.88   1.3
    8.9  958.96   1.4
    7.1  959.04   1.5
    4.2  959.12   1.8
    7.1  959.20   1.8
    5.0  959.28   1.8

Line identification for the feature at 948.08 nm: H-gamma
